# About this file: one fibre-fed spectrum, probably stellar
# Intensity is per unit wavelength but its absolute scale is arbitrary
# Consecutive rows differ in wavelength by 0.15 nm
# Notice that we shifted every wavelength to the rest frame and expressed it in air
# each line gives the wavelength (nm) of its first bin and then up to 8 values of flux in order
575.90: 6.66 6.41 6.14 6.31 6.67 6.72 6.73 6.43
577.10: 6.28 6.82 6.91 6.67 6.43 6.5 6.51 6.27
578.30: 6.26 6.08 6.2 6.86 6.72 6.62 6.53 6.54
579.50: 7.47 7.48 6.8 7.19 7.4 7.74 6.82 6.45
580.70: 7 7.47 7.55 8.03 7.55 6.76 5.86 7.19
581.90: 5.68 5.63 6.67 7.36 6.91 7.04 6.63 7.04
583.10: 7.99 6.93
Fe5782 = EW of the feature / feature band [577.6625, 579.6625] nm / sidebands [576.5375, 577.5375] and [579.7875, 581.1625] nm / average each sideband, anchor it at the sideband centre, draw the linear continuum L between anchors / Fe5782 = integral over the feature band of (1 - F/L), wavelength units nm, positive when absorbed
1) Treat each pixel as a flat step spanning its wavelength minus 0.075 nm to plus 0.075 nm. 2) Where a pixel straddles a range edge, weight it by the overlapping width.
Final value 0.10 nm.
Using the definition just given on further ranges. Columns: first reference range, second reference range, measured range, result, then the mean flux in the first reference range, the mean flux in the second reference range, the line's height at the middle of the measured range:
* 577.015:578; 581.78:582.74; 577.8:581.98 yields -0.16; 6.59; 6.58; 6.59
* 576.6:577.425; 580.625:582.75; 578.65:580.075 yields -0.03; 6.63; 6.9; 6.77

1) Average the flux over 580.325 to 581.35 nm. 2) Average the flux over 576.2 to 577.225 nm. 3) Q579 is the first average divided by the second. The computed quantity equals 1.12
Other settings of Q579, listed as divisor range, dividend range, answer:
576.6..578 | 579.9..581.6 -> 1.09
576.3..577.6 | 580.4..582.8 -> 1.04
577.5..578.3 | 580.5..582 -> 1.08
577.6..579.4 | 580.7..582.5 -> 1.07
